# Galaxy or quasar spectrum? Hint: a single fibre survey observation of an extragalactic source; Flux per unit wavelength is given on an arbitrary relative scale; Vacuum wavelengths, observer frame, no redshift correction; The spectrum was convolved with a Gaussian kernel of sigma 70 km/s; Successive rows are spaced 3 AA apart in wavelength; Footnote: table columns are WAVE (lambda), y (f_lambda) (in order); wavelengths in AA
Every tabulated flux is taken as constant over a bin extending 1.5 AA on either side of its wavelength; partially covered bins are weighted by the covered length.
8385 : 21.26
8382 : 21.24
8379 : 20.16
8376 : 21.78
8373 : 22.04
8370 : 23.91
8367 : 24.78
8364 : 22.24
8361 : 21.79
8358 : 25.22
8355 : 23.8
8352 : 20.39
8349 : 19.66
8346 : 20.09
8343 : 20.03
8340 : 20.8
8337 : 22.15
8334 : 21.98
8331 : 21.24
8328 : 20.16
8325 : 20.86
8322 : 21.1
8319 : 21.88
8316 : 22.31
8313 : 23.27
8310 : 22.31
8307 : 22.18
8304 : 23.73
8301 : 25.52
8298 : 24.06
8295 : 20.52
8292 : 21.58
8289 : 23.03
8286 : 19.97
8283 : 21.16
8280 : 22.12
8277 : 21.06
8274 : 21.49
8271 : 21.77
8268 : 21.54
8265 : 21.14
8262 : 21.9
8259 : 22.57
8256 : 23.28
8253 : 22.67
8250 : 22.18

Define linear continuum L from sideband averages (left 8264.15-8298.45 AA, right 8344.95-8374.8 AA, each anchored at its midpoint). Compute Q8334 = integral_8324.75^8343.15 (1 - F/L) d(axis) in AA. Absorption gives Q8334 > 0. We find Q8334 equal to 0.8 AA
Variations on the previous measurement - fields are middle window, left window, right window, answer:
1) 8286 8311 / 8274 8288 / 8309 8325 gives -1.27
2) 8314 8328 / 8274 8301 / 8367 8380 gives 0.39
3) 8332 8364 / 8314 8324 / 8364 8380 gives 0.88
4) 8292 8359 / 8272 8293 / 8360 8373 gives 1.11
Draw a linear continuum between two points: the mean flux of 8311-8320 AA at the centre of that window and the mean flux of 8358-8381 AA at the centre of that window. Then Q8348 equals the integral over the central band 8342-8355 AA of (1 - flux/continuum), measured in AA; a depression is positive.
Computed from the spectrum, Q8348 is 1.2 AA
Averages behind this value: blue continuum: 22.5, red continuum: 22.5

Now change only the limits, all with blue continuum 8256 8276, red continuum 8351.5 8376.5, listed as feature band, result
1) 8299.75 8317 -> -0.67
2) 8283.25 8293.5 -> 0.29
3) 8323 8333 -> 0.78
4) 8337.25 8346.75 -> 0.91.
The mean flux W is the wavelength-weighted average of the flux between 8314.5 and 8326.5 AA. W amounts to 21.5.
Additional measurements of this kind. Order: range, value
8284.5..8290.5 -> 21.5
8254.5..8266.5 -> 22.2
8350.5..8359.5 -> 23.1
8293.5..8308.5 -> 23.2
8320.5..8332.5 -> 20.8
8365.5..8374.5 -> 23.6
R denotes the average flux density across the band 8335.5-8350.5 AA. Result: 20.5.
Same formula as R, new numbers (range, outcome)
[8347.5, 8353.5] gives 20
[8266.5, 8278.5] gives 21.5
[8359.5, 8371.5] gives 23.2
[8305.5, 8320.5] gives 22.4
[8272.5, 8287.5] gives 21.2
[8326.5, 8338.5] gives 21.4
